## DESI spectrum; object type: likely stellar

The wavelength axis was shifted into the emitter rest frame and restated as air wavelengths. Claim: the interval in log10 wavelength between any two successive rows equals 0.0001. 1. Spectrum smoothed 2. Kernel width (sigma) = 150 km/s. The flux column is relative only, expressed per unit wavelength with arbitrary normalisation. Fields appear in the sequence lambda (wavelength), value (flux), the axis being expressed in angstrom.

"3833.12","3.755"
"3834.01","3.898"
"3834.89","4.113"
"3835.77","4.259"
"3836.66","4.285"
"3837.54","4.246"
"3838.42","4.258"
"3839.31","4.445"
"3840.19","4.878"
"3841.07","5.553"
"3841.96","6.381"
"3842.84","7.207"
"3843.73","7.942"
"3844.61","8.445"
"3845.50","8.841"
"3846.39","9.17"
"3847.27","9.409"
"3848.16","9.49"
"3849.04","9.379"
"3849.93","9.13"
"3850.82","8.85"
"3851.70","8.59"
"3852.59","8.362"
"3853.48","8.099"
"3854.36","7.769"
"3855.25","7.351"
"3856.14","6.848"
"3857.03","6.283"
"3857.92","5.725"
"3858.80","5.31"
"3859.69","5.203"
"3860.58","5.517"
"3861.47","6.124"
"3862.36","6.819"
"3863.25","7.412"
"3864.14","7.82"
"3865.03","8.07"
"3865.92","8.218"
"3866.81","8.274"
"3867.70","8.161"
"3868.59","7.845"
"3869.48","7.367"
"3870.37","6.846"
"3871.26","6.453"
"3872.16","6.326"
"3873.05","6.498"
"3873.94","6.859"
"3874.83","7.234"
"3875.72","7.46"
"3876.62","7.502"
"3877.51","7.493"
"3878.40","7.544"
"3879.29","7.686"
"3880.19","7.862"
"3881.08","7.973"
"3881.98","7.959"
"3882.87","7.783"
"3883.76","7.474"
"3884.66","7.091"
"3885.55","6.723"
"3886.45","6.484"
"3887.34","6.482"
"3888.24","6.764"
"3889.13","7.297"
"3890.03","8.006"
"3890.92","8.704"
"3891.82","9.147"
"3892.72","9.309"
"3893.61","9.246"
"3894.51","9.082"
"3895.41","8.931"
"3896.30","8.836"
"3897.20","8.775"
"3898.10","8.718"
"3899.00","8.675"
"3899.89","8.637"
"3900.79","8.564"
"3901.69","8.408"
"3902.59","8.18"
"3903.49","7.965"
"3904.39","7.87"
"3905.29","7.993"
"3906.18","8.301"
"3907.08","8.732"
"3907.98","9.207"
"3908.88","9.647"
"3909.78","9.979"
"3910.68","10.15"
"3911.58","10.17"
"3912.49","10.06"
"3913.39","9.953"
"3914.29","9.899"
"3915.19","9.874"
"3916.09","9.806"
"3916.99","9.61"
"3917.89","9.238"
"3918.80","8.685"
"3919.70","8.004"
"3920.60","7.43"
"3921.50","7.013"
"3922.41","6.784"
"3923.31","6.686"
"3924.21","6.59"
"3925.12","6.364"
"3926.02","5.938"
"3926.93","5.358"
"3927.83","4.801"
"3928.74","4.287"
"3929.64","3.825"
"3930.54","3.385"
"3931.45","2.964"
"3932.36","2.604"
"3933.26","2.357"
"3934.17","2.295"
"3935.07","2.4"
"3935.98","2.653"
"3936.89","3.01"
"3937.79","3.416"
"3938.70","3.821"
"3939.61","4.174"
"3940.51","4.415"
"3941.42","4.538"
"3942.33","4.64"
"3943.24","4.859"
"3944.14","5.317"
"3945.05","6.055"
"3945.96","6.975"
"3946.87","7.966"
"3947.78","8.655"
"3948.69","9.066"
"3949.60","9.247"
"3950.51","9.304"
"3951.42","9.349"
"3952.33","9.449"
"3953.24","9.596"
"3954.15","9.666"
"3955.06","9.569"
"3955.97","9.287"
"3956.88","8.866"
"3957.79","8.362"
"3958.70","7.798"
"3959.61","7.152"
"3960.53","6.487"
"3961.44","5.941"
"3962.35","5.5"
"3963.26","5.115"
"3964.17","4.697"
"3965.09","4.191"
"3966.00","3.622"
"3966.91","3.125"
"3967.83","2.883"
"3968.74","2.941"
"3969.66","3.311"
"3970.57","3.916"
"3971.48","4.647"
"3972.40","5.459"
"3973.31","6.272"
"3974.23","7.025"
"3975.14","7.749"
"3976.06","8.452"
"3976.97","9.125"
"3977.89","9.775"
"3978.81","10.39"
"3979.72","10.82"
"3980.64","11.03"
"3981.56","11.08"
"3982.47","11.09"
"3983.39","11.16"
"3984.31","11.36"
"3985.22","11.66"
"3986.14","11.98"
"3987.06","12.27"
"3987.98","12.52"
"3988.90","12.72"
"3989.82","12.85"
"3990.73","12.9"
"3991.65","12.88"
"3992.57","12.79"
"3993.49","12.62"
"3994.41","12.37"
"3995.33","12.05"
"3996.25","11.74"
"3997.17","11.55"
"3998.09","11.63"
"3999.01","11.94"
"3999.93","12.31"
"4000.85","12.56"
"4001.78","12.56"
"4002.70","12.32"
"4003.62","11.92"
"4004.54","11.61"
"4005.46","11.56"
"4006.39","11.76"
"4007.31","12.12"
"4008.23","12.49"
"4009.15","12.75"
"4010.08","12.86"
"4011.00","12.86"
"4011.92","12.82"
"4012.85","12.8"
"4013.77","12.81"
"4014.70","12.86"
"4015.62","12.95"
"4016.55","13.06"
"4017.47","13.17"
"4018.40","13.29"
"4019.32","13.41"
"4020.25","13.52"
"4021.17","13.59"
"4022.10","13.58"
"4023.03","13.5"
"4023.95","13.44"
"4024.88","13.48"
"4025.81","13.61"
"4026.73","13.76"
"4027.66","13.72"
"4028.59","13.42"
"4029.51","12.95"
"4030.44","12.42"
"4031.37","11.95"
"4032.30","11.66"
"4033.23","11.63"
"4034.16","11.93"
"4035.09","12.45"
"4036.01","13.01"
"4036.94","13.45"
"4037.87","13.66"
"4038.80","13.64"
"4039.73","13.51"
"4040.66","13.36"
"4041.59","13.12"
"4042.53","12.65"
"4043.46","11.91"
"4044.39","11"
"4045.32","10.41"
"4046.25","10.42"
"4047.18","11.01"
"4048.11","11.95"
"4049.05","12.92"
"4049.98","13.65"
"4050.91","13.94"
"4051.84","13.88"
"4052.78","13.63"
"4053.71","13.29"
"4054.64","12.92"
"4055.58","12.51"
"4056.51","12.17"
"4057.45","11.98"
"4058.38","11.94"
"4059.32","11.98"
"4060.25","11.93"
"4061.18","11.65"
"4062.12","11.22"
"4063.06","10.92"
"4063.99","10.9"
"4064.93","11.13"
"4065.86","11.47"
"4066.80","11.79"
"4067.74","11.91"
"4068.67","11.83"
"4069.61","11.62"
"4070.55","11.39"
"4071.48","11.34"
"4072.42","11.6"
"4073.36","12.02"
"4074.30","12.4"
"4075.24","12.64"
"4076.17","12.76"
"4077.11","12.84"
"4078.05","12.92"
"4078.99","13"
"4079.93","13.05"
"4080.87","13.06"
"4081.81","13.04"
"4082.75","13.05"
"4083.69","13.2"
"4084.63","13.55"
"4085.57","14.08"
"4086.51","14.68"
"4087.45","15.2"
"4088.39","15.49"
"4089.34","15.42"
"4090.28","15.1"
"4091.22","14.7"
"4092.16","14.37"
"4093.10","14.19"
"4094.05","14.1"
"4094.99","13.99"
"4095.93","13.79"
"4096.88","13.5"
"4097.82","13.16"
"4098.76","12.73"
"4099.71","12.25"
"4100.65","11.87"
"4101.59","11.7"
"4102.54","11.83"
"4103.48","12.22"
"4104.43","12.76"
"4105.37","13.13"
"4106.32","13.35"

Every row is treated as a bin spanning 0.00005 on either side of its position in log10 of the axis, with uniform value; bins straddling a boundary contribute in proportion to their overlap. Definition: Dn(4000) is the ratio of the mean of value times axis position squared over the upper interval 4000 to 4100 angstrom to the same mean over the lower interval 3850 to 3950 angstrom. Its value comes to 1.93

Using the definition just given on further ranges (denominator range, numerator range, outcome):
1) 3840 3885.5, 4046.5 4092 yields 1.89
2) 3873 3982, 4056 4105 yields 1.93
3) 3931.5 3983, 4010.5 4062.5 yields 2.06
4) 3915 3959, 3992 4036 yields 2.04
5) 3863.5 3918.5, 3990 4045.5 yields 1.64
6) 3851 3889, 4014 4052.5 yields 1.94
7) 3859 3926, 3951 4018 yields 1.30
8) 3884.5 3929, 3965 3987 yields 0.98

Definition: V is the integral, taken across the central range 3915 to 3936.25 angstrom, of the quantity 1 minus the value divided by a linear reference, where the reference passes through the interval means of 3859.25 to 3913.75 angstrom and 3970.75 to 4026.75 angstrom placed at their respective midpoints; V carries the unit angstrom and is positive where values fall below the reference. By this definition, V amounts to 7.9 angstrom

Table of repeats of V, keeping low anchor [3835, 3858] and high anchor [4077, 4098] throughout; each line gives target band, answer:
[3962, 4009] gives 6.08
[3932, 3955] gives 9.30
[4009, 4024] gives -1.54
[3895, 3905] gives 0.13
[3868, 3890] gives 2.16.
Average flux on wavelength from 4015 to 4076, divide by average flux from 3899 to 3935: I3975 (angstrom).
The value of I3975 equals 1.7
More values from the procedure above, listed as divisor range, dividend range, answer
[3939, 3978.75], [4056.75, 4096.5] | 1.93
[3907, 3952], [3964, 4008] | 1.49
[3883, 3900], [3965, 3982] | 0.82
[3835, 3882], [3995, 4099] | 1.79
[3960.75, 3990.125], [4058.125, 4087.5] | 1.56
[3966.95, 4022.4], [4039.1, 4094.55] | 1.16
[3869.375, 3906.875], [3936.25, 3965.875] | 0.86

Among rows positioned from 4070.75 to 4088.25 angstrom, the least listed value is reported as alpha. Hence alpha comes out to 11.34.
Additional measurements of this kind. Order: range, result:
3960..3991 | 2.883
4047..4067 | 10.9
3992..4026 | 11.55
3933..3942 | 2.295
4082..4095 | 13.05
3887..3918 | 6.482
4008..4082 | 10.41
